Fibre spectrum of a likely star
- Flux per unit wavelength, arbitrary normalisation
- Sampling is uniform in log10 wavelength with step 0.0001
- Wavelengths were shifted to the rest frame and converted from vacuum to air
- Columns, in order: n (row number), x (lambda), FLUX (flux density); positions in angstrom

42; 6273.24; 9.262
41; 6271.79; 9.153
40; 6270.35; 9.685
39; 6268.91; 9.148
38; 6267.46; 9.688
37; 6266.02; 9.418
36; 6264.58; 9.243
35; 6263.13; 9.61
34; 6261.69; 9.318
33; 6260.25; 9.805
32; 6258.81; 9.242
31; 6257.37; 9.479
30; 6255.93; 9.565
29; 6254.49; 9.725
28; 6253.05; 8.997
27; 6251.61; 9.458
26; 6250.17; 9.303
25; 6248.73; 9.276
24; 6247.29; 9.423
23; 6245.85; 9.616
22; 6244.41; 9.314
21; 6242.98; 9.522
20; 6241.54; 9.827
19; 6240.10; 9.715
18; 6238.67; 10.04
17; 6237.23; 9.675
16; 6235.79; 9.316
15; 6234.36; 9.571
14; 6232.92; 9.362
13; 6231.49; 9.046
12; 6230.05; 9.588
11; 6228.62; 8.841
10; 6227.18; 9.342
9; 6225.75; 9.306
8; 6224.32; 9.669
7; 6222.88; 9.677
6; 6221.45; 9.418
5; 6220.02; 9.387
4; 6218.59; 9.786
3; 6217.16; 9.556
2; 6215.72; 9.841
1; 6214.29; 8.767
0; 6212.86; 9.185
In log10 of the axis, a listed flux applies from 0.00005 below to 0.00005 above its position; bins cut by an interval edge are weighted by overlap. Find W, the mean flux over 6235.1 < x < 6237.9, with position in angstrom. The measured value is 9.48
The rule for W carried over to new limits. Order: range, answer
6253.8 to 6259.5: 9.51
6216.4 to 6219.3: 9.65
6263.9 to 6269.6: 9.37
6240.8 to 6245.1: 9.56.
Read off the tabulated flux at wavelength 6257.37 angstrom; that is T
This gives 9.479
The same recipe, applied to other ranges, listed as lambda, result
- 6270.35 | 9.685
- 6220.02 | 9.387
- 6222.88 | 9.677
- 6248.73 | 9.276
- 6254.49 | 9.725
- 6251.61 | 9.458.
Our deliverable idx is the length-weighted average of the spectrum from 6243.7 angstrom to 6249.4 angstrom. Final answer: 9.4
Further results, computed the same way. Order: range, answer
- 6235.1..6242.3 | 9.71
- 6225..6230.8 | 9.27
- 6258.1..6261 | 9.53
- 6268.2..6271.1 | 9.44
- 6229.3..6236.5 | 9.38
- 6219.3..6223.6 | 9.5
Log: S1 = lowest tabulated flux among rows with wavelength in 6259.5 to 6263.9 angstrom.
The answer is 9.318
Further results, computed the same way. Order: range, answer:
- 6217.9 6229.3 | 8.841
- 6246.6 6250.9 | 9.276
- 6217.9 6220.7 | 9.387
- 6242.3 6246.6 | 9.314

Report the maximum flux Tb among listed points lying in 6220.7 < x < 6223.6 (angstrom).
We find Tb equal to 9.677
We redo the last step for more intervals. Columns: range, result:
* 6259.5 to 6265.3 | 9.805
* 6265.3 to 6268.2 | 9.688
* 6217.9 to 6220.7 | 9.786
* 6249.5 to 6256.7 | 9.725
